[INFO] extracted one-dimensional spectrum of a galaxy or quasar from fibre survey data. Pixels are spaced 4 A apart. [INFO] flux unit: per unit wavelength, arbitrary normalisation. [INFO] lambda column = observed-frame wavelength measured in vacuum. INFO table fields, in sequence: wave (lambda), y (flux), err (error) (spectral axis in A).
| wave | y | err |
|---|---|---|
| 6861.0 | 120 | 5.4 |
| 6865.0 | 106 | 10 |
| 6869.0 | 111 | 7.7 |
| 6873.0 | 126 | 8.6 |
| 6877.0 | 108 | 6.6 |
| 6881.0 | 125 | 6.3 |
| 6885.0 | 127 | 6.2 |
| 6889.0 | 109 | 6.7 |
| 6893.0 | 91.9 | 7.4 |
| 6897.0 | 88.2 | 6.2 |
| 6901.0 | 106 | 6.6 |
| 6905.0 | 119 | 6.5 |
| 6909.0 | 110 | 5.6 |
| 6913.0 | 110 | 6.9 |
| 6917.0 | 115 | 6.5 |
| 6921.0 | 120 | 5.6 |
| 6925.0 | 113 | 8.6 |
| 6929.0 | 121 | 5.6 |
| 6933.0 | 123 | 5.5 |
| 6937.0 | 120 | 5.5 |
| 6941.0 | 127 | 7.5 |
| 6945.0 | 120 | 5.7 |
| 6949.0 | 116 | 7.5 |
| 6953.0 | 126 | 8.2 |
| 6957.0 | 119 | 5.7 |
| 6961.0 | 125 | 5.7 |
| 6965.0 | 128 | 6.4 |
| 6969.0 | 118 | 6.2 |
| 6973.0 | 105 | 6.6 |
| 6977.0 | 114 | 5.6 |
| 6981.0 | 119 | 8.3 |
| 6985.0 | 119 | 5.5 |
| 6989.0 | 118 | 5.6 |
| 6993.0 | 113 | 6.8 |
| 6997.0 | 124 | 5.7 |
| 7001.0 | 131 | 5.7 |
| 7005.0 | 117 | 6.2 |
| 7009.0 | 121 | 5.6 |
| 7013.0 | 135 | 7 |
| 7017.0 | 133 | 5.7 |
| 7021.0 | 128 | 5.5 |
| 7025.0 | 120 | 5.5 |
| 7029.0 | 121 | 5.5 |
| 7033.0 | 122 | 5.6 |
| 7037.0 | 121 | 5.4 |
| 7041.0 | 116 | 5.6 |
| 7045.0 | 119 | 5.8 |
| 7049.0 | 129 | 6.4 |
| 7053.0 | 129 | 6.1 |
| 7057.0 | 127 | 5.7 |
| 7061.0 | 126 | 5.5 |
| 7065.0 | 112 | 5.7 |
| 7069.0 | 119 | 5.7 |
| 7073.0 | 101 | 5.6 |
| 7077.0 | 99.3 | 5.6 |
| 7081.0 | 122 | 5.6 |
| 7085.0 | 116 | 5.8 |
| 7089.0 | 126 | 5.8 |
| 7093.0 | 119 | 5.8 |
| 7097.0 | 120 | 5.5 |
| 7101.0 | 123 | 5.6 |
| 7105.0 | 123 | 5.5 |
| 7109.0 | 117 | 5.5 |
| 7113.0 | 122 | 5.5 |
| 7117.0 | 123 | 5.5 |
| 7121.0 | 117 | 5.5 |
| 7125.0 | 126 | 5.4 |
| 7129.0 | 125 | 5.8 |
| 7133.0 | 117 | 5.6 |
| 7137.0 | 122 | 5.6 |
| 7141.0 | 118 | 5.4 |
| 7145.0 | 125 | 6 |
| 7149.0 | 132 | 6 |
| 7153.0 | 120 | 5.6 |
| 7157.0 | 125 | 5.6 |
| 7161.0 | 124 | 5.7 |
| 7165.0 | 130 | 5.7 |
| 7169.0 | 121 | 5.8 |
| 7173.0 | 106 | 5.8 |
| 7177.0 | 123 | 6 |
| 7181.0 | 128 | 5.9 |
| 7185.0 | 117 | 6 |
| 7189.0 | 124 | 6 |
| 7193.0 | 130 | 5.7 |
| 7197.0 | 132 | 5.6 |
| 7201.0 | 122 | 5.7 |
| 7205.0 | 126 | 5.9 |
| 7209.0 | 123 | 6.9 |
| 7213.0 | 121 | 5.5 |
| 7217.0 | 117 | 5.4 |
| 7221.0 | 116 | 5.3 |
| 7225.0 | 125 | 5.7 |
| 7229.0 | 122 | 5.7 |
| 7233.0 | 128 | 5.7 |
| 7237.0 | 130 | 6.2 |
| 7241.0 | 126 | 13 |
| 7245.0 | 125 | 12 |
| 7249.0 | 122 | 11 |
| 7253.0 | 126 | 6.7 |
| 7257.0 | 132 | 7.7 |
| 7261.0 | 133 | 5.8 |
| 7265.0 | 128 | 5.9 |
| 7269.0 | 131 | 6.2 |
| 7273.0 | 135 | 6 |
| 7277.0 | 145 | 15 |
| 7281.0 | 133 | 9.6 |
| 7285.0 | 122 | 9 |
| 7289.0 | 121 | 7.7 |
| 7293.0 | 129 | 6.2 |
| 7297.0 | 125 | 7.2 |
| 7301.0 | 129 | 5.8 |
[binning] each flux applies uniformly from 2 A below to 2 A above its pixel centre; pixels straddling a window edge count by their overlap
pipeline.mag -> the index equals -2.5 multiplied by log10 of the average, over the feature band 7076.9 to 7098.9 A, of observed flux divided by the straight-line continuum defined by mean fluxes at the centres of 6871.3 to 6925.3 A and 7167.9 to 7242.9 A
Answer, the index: 0.00 mag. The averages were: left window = 112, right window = 123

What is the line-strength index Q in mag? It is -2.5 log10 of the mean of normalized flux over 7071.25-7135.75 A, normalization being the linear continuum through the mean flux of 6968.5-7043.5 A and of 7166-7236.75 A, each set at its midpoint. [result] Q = 0.03 mag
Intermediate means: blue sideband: 121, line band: 119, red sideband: 123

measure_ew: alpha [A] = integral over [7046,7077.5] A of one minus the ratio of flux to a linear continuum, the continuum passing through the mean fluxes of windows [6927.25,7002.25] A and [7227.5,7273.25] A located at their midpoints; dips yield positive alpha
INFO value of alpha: 1.1 A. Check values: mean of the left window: 120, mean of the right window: 128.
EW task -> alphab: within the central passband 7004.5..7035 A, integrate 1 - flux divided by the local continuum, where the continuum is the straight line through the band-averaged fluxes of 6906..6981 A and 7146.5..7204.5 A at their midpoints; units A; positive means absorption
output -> -1.2 A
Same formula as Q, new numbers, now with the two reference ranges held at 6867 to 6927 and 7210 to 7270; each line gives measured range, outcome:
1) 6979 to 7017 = -0.06 mag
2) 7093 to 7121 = -0.01 mag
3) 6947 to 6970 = -0.07 mag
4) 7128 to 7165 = -0.02 mag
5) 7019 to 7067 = -0.04 mag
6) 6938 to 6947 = -0.09 mag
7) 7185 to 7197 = -0.02 mag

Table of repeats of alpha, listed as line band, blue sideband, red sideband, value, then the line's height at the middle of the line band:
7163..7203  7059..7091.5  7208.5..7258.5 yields -0.7 A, 121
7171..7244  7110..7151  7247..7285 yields 2.5 A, 127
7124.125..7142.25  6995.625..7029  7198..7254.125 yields 0.5 A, 125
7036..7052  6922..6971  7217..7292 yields 0.2 A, 123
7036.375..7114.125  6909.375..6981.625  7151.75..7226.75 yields 1.0 A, 121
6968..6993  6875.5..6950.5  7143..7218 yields 0.3 A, 117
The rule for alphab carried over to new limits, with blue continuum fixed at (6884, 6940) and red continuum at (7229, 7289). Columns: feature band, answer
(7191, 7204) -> -0.2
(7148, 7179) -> 0.5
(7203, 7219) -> 0.6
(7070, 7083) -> 1.3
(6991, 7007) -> -0.6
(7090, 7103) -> 0.0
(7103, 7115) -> 0.1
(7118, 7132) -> 0.0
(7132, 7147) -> 0.3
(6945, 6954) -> -0.5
